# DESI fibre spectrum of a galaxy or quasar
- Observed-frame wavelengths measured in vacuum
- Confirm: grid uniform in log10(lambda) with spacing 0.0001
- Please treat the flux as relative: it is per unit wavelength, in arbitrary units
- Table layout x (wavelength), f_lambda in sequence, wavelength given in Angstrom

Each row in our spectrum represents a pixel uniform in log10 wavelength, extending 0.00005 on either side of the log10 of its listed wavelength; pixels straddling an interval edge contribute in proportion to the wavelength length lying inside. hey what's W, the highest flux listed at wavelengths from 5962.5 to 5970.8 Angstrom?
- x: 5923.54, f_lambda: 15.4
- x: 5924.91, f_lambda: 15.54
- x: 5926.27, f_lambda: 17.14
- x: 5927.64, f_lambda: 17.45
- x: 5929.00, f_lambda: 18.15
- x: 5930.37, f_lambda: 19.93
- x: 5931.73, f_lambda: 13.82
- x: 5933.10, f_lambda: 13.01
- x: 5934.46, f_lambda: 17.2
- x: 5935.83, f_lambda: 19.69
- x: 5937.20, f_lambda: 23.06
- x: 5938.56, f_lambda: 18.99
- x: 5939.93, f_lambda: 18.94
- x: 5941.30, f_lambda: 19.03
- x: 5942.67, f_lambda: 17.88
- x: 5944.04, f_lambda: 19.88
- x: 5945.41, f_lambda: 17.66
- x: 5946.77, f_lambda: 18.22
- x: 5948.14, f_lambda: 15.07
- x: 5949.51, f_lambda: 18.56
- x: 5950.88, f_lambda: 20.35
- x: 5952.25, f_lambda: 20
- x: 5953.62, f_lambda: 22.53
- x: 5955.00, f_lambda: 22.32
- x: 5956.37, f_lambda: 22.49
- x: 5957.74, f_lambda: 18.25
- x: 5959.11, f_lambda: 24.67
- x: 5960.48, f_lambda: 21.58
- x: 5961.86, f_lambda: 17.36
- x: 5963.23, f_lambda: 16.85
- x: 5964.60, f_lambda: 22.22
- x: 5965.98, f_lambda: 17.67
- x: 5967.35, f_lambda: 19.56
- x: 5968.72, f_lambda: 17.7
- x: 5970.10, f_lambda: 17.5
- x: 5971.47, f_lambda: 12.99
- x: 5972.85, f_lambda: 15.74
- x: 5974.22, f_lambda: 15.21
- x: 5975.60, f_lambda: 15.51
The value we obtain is 22.22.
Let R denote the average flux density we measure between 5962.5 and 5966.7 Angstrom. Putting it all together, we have 18.9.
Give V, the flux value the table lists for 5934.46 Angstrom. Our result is 17.2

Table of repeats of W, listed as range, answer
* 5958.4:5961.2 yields 24.67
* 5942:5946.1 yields 19.88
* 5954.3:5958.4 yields 22.49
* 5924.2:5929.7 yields 18.15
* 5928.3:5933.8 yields 19.93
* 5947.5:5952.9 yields 20.35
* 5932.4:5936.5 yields 19.69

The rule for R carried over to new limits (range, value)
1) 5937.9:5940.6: 18.9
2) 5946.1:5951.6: 18.1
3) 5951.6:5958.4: 21.1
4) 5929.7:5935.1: 16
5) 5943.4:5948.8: 17.7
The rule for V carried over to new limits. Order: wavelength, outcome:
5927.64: 17.45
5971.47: 12.99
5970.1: 17.5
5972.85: 15.74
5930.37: 19.93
